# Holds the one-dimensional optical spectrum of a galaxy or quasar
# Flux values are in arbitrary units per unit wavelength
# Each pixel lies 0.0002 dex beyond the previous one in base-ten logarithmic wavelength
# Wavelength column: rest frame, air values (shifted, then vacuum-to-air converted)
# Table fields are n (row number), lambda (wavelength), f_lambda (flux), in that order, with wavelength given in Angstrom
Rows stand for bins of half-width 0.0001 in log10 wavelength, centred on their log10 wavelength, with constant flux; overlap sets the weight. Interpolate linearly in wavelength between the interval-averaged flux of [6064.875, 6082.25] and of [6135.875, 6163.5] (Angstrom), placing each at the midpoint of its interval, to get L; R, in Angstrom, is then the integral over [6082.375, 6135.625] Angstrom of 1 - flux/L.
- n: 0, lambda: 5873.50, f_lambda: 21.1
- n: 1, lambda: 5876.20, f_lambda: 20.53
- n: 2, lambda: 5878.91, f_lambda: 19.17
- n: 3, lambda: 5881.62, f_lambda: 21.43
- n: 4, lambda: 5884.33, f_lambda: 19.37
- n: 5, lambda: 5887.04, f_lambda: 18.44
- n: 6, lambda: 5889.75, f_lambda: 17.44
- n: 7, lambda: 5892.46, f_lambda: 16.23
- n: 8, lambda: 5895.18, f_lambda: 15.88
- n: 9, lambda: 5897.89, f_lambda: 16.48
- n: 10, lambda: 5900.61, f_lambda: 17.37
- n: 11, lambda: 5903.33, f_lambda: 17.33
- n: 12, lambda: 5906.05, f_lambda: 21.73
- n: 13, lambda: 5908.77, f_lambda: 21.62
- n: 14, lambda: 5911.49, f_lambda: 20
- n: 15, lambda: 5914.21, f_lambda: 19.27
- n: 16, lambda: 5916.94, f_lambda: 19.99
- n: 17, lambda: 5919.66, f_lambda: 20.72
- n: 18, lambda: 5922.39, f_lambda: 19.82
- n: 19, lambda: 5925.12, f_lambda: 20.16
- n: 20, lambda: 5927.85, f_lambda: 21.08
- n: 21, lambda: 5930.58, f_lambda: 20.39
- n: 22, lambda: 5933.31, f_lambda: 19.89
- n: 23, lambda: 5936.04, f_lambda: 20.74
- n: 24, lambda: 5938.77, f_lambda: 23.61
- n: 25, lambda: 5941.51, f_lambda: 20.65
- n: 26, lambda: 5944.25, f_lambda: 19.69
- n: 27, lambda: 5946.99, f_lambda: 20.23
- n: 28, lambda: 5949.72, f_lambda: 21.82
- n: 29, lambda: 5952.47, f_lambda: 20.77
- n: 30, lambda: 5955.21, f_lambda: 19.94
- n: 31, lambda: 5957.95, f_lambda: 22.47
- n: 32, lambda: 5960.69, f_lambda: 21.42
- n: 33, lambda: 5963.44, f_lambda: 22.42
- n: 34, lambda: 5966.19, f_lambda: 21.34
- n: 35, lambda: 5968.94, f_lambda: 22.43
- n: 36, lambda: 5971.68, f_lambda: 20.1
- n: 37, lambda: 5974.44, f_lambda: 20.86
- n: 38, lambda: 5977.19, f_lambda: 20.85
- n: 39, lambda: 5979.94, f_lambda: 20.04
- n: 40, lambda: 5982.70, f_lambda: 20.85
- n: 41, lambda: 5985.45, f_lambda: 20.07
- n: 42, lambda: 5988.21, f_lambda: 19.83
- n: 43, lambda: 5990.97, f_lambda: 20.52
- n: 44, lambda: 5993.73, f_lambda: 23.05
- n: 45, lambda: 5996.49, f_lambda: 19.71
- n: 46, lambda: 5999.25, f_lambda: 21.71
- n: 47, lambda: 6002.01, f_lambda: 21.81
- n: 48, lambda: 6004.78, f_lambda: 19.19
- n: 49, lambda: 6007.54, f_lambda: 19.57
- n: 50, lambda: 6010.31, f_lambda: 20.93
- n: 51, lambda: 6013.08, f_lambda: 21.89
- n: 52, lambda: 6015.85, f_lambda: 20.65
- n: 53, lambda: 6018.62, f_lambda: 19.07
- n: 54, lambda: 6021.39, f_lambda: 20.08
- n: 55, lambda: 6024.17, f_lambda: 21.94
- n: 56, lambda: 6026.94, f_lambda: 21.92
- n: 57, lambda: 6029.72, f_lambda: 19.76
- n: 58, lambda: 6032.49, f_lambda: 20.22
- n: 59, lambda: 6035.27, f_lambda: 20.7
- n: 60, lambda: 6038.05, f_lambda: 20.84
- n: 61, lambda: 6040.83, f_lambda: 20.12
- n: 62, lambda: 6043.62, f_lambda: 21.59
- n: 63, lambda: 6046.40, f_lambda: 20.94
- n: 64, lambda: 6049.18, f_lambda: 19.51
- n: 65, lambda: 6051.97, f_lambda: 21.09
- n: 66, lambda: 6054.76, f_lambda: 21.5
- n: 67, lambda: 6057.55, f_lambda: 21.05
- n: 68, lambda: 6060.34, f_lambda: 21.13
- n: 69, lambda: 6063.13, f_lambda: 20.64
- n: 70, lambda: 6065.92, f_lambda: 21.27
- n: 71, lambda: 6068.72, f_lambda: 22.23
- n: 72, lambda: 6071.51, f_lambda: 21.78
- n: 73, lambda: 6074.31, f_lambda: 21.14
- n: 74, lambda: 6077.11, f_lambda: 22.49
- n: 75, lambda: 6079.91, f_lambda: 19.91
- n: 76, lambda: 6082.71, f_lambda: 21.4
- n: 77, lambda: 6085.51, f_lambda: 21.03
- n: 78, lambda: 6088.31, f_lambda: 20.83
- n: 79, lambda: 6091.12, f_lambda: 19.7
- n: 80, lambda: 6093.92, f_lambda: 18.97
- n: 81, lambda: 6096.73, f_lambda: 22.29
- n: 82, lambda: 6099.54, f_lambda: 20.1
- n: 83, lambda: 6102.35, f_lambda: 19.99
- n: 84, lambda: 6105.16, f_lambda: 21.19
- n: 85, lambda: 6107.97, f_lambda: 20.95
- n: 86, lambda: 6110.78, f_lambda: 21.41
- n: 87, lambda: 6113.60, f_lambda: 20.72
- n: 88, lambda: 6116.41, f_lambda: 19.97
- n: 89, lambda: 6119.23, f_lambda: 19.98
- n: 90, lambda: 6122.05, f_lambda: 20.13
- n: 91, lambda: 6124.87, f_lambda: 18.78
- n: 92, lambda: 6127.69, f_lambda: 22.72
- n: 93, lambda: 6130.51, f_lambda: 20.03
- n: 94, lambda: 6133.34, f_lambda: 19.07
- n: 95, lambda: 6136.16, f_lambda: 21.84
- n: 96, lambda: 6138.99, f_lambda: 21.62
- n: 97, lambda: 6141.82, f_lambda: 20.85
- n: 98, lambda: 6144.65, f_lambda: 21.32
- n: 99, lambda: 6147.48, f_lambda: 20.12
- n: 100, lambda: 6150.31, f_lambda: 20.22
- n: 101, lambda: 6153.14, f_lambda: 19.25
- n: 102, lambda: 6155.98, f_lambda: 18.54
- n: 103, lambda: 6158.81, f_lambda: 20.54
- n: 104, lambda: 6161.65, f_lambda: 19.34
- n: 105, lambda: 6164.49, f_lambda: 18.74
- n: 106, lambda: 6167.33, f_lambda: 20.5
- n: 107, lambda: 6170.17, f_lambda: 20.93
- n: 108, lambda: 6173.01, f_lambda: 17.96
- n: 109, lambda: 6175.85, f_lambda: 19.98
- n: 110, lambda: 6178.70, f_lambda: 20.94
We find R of 1.1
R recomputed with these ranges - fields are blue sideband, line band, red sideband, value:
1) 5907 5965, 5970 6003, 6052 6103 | 0.1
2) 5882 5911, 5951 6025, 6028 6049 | -4.1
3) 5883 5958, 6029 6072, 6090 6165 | -1.7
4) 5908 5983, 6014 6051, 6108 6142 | 0.2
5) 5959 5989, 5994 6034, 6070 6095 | 0.5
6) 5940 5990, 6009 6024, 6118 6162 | 0.0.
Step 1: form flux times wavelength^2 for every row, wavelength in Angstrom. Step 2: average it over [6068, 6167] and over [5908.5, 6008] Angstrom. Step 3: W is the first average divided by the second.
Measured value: 1.0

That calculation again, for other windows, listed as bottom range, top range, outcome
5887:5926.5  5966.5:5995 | 1.13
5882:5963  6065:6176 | 1.10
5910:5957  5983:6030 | 1.03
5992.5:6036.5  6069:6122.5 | 1.03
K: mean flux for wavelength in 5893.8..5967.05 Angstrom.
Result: 20.2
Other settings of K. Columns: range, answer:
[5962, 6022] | 20.8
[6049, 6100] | 21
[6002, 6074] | 20.8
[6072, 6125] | 20.6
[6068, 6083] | 21.5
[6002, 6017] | 20.6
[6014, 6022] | 20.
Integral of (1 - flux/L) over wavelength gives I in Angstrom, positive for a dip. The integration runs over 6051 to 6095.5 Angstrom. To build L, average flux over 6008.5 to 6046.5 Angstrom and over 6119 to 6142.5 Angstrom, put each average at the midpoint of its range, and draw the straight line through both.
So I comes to -0.7 Angstrom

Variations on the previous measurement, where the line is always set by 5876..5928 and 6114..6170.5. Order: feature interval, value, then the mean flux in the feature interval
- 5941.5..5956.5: -0.9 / 20.5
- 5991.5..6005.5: -1.1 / 21.1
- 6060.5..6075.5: -1.1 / 21.4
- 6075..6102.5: -1.0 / 20.7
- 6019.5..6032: -0.7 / 20.8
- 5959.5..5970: -1.3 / 21.9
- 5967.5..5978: -0.9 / 21.1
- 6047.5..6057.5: -0.5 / 20.8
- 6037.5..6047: -0.5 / 20.9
